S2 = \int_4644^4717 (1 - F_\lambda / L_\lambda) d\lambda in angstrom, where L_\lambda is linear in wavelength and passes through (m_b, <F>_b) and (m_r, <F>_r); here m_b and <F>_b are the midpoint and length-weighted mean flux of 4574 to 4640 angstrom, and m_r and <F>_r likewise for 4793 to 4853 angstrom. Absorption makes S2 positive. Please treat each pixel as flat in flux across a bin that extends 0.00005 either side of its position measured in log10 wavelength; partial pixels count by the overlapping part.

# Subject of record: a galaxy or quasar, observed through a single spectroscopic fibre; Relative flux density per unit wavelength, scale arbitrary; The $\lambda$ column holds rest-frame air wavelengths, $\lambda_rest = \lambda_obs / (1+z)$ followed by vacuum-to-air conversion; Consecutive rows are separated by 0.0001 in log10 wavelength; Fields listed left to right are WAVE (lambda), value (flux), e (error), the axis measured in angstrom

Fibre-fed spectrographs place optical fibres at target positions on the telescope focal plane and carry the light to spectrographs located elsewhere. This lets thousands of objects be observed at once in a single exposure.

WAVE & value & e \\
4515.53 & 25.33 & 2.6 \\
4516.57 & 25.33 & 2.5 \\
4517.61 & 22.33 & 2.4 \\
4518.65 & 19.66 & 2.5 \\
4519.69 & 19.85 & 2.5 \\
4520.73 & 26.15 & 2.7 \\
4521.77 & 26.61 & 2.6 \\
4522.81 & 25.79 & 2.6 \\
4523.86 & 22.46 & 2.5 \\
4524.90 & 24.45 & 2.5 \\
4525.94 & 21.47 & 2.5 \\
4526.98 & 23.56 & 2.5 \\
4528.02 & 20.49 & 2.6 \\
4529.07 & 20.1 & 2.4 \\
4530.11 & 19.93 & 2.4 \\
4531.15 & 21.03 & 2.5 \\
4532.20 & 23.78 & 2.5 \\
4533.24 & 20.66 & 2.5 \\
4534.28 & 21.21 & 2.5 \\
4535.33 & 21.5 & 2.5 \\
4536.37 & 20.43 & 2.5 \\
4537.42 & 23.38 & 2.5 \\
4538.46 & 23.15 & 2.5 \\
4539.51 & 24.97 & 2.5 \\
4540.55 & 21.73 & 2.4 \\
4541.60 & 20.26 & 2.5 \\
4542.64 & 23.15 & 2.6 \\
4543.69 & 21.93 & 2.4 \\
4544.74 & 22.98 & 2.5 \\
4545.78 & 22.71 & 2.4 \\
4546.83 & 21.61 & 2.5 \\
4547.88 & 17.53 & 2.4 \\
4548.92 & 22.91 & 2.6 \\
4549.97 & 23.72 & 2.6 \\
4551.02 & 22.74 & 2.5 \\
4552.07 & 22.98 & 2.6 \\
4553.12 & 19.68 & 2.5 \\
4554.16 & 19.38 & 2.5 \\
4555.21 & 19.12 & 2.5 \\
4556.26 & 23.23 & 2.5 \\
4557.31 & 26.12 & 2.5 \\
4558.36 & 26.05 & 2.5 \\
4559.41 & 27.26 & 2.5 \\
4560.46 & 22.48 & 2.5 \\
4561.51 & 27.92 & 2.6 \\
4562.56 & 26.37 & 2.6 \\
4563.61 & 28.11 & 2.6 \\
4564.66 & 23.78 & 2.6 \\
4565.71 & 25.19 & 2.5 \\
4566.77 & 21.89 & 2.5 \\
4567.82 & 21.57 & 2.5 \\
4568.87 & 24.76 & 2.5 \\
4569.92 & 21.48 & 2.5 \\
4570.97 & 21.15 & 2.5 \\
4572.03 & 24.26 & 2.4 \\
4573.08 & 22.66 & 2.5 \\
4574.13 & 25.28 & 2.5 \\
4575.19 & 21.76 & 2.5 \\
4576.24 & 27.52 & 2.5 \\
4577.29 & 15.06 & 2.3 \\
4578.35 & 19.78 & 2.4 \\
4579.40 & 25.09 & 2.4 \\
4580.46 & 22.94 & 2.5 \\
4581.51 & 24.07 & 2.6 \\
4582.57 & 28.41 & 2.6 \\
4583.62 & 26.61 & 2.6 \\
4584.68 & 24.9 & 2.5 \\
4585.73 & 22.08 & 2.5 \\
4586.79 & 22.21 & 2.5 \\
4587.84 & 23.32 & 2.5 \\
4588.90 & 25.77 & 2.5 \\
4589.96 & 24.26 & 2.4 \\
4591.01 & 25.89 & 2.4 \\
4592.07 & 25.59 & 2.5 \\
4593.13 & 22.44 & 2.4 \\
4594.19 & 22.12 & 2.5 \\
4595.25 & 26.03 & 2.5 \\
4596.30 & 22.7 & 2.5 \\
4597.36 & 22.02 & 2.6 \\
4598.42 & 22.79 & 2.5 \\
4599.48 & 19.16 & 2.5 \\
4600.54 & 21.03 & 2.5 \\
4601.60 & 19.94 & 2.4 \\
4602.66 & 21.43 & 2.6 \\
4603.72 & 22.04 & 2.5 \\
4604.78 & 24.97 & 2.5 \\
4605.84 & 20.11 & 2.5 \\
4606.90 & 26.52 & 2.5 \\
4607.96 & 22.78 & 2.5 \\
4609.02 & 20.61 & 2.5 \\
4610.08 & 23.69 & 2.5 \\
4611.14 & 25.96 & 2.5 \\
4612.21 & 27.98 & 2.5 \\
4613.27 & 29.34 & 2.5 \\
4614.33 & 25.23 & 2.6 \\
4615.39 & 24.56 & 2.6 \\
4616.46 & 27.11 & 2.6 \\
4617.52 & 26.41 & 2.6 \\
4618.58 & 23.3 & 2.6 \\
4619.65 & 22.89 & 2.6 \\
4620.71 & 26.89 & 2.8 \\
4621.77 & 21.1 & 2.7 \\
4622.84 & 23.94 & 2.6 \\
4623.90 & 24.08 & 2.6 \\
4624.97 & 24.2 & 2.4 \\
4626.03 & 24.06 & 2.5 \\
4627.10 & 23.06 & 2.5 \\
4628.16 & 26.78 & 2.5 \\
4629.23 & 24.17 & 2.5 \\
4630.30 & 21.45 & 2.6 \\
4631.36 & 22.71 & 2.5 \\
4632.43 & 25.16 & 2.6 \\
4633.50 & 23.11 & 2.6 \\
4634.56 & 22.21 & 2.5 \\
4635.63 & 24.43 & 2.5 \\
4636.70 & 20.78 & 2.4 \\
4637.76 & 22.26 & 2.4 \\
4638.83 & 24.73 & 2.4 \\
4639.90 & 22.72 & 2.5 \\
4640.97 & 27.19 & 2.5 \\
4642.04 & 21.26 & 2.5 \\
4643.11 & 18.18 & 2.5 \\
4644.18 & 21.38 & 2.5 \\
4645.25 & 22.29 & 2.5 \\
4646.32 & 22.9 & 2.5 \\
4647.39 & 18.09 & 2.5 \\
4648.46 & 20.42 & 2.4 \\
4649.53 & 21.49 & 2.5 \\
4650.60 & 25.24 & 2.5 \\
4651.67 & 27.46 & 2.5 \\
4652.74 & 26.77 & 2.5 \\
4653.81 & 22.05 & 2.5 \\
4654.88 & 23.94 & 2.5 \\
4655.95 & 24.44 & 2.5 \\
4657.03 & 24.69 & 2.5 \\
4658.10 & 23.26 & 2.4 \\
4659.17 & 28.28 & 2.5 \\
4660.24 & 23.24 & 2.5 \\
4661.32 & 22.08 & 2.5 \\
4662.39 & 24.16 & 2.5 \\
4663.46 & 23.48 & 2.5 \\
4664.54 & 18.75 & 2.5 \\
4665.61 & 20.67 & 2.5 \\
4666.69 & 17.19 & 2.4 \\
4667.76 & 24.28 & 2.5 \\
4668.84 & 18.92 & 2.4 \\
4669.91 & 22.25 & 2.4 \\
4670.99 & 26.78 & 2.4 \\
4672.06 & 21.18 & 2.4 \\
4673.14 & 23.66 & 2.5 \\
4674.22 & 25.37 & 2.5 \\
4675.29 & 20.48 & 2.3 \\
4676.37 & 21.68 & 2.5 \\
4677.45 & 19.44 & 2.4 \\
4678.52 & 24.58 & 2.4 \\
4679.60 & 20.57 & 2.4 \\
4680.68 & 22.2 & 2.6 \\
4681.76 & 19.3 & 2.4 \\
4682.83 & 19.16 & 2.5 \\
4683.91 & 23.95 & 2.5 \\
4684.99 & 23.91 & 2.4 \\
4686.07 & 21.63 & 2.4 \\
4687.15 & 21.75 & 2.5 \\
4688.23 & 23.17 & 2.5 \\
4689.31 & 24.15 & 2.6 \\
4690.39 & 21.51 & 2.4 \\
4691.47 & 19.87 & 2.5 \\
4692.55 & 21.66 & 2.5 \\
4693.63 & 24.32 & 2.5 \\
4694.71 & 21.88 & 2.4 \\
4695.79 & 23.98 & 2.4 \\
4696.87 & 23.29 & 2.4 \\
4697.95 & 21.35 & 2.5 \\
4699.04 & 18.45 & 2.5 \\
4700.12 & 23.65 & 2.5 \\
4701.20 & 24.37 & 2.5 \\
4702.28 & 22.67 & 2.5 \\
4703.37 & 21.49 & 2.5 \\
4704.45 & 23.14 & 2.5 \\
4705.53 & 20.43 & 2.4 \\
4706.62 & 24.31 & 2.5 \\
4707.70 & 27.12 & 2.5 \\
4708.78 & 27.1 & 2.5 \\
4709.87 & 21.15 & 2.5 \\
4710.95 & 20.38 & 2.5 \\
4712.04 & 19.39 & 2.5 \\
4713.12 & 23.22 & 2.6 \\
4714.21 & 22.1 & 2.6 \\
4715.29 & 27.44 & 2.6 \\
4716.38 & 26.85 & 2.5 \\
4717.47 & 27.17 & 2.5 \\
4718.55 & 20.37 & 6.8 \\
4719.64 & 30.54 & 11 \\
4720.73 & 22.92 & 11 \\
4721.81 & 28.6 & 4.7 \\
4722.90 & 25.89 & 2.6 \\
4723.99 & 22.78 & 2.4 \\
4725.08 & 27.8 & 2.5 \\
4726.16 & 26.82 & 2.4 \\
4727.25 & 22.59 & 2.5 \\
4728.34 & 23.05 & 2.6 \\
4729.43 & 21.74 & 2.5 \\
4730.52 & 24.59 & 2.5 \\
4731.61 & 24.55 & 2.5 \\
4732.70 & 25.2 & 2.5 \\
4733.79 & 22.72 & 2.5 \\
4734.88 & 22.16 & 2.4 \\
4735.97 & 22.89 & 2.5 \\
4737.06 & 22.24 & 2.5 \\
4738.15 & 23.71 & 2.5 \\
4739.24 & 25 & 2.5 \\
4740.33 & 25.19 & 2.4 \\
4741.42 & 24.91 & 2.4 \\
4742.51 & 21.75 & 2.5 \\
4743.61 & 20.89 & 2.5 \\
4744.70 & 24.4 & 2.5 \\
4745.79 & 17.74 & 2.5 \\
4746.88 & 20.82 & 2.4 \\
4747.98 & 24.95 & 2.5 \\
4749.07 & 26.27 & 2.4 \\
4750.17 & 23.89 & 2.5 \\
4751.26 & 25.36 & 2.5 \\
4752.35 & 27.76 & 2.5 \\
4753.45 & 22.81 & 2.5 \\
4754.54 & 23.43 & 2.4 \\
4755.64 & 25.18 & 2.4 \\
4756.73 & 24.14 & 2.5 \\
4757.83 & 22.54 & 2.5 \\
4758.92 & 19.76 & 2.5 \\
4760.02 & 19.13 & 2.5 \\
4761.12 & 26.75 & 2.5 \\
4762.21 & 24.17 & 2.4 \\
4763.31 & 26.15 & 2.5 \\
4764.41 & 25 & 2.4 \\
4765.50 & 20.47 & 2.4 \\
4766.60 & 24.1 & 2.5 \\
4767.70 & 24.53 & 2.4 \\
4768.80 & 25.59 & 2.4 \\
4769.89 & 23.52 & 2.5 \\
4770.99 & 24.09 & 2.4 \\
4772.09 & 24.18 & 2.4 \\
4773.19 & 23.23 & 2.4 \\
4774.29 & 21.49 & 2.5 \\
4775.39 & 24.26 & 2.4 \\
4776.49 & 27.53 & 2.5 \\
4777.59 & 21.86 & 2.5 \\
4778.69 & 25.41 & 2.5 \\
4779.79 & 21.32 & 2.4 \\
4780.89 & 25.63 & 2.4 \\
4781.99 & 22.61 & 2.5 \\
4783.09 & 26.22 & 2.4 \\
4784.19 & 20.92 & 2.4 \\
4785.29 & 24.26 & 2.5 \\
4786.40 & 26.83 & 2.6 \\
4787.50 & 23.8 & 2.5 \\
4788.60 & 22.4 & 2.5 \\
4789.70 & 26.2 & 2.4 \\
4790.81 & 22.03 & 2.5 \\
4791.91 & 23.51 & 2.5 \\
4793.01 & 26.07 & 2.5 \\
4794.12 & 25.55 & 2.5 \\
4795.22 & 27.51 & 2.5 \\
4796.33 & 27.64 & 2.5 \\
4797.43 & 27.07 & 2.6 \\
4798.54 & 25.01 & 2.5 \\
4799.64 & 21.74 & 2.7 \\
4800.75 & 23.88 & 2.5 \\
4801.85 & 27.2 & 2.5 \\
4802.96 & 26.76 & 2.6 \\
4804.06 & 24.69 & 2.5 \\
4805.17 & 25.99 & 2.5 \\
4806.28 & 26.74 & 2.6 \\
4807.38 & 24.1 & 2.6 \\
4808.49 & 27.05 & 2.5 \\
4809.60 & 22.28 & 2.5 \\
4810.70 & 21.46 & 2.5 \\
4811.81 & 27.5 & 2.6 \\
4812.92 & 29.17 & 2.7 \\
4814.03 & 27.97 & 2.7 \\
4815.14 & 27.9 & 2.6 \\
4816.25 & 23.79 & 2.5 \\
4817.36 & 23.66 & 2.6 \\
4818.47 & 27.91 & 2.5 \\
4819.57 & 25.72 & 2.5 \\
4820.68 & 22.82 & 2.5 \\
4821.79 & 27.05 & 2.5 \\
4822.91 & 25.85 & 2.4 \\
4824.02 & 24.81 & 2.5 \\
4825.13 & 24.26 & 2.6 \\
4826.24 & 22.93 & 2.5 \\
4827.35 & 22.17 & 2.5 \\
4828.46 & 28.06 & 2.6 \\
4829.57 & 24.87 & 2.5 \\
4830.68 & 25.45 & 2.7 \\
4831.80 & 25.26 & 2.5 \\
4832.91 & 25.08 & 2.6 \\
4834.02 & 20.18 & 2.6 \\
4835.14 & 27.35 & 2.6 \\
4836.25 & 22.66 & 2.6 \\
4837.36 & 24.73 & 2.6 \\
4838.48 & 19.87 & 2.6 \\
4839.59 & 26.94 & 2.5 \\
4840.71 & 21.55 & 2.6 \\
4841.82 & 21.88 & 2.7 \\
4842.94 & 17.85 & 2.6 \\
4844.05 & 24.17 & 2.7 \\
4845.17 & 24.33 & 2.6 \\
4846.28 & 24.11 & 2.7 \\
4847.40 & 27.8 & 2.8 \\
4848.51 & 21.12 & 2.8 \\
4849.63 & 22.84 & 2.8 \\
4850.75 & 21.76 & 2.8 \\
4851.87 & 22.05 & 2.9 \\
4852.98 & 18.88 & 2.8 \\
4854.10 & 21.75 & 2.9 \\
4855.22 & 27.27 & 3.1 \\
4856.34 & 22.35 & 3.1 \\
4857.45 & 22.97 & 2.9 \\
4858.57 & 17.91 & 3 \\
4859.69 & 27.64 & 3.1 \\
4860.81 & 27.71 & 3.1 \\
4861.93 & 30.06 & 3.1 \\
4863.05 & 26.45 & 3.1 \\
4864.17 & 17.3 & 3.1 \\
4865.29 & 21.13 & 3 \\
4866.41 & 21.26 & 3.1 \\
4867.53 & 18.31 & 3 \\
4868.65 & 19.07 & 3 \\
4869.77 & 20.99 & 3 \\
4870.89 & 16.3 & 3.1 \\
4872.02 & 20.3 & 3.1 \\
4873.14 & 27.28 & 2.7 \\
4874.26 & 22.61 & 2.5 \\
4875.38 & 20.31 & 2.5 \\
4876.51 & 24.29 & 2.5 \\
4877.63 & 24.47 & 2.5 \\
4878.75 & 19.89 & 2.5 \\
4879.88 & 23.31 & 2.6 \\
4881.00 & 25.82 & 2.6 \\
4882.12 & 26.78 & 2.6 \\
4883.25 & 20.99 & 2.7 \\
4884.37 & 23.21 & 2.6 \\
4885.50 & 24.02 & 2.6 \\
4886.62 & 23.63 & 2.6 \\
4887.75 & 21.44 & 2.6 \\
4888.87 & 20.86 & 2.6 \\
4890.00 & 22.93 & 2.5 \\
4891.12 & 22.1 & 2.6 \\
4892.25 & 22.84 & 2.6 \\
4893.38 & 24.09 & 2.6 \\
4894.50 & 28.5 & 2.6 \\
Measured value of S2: 4.0 angstrom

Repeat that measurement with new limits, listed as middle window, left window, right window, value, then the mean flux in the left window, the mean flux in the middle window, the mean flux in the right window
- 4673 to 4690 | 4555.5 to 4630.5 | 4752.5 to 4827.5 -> 1.4 angstrom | 23.9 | 22.1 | 24.6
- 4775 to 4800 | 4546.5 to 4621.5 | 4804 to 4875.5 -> -0.9 angstrom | 23.6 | 24.6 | 23.8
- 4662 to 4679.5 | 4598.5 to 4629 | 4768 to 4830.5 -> 1.6 angstrom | 23.9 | 22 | 24.9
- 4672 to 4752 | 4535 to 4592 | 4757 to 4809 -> 2.7 angstrom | 23.3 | 23.2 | 24.4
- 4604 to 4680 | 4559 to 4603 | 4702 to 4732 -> 1.5 angstrom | 23.5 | 23.3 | 24.2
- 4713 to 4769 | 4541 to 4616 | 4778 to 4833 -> 1.2 angstrom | 23.4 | 24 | 25.1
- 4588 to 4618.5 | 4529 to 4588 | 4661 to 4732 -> -1.2 angstrom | 22.9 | 23.9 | 23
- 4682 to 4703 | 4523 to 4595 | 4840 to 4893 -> 0.5 angstrom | 23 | 22.3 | 22.7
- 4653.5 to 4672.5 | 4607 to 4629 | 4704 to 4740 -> 1.3 angstrom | 24.7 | 22.8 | 24.1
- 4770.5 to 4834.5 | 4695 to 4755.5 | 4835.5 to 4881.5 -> -4.8 angstrom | 23.7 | 24.9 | 22.7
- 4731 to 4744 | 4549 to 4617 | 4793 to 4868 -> 0.3 angstrom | 23.6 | 23.5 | 24.3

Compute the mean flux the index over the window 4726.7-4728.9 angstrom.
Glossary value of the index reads 22.8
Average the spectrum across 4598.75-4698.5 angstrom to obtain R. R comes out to 23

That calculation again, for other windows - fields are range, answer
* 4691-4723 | 23.5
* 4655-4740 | 23.1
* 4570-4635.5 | 23.7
